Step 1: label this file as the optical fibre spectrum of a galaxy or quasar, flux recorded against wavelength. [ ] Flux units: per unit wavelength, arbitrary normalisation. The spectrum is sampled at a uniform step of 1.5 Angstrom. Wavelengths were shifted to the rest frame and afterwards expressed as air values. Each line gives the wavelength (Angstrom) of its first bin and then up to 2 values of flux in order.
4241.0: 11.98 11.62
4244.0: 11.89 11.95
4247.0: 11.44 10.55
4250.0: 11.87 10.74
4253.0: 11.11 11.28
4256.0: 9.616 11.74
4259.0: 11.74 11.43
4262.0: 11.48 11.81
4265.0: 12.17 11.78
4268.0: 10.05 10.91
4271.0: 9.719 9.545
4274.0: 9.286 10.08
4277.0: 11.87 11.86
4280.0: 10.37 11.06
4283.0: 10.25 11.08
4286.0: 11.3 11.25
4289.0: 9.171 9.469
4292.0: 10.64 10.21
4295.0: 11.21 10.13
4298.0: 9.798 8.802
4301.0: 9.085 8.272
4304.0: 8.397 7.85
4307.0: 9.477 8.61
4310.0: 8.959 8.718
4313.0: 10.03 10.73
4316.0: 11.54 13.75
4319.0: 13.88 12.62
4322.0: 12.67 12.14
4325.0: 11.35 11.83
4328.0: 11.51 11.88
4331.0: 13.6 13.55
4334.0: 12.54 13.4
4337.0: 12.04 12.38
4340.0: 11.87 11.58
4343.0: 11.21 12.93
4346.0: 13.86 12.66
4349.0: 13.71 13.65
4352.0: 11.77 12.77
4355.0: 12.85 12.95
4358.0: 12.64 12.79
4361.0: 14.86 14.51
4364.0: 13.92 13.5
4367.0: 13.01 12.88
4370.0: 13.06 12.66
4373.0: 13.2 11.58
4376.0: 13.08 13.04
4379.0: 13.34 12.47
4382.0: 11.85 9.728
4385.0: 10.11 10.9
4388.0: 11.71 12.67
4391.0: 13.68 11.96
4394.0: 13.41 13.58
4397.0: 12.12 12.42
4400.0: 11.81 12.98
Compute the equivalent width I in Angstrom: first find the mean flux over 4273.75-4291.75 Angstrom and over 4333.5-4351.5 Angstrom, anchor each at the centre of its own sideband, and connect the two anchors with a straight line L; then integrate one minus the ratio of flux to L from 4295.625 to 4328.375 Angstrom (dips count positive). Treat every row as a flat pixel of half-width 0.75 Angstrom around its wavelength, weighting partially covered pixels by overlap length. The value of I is 3.4 Angstrom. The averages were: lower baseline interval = 10.6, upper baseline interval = 12.6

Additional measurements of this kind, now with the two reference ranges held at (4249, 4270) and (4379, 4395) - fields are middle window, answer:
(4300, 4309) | 2.26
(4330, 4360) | -2.58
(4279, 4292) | 0.99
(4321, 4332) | -0.53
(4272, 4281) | 0.64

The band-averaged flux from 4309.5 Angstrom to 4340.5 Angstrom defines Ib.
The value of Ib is 12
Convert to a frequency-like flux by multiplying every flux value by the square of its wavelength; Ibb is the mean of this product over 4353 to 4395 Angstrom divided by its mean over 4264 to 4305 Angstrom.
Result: 1.29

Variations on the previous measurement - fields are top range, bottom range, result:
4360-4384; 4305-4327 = 1.21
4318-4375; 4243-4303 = 1.24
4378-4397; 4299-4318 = 1.32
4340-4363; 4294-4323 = 1.29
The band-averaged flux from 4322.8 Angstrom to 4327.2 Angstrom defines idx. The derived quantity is 11.8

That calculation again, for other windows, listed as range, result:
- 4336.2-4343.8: 11.8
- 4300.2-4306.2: 8.41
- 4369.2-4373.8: 13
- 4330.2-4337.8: 13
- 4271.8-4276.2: 9.63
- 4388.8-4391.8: 13.2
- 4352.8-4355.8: 12.8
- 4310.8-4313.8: 9.41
